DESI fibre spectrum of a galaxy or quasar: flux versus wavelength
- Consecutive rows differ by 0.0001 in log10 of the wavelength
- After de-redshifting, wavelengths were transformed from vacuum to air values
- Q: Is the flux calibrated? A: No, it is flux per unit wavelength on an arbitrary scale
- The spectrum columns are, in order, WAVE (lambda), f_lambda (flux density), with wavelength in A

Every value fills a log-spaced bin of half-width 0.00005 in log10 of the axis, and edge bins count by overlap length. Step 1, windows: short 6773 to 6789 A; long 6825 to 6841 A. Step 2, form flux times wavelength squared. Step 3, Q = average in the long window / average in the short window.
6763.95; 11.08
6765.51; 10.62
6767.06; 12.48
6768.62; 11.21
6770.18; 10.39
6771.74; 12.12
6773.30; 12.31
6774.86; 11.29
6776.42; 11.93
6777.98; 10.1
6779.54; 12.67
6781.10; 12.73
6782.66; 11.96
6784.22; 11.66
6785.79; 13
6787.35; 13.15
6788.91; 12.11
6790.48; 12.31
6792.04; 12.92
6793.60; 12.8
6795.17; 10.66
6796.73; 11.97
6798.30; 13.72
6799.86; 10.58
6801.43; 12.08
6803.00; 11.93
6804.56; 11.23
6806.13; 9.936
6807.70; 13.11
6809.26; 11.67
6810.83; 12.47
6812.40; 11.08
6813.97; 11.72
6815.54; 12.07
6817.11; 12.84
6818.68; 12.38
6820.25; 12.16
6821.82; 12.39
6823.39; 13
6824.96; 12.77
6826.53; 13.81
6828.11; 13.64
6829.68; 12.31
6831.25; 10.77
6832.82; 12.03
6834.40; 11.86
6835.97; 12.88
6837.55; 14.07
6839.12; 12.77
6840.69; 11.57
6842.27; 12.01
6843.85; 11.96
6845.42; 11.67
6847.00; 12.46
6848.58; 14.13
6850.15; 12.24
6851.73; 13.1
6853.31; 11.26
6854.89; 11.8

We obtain 1.1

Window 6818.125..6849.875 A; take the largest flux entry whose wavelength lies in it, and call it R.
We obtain 14.13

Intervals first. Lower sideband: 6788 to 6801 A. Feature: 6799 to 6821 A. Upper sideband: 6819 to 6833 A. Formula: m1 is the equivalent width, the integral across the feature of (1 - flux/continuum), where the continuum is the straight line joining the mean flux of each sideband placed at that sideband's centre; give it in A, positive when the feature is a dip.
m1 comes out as 1.0 A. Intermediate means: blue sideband 12.1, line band 11.8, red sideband 12.6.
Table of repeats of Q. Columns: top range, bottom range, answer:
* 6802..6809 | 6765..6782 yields 1.00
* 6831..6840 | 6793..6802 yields 1.06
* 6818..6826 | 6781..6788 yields 1.02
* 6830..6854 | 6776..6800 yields 1.03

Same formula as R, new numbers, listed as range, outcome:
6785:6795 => 13.15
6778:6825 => 13.72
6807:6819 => 13.11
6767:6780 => 12.67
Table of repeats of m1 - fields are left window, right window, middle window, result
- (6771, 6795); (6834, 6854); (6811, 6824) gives 0.1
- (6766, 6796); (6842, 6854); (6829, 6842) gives 0.0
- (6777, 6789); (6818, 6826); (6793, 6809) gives 0.8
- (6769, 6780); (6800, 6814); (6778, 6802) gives -1.4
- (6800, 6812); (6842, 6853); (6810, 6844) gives -0.9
